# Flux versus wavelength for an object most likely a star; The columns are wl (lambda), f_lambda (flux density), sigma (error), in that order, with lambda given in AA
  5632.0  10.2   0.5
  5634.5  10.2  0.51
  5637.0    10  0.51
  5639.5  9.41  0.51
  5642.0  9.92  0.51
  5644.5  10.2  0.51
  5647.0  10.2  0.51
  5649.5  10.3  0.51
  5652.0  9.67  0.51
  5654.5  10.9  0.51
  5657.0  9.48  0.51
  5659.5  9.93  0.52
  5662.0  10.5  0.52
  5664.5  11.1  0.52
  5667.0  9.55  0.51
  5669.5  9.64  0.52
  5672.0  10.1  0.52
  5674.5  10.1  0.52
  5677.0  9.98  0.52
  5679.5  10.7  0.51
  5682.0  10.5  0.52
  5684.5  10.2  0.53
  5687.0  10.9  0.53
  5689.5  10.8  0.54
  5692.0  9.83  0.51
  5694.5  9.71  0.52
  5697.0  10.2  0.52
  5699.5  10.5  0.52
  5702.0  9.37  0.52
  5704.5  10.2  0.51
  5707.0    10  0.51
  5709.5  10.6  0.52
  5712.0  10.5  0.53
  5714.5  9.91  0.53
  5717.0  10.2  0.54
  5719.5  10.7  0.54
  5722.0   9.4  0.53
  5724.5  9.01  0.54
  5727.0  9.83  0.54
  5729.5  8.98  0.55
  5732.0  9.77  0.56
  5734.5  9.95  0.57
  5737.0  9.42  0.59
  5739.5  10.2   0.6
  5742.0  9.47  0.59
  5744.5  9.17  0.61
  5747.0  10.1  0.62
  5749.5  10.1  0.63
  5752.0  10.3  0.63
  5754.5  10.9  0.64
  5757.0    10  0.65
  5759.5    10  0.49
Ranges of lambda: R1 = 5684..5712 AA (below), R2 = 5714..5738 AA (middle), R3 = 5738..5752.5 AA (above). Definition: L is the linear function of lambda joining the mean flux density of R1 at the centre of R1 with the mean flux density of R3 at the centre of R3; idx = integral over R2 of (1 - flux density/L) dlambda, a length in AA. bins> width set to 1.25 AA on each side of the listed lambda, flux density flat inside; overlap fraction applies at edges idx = 0.71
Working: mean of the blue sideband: 10.2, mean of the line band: 9.71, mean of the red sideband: 9.86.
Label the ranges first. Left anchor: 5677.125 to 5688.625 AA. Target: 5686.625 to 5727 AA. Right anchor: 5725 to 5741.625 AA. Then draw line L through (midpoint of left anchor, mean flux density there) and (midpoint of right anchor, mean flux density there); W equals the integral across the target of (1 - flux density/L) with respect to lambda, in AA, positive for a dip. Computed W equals 0.1 AA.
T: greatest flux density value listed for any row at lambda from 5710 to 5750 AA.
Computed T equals 10.7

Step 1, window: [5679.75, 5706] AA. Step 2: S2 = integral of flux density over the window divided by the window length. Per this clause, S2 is 10.2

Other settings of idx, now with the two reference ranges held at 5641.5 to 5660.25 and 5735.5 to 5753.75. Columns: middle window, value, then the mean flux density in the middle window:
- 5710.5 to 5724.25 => -0.20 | 10.1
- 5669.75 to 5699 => -0.75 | 10.3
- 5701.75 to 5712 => -0.22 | 10.2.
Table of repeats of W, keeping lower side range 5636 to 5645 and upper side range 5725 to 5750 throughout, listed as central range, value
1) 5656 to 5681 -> -0.8 AA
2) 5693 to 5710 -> -0.6 AA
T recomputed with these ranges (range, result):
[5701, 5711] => 10.6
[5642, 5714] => 11.1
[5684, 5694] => 10.9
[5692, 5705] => 10.5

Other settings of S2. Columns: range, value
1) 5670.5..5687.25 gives 10.3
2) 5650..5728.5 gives 10.1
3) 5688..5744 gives 9.93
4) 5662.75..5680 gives 10.2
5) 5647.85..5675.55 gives 10.1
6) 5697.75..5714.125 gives 10.2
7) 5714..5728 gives 9.84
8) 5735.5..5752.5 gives 9.8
